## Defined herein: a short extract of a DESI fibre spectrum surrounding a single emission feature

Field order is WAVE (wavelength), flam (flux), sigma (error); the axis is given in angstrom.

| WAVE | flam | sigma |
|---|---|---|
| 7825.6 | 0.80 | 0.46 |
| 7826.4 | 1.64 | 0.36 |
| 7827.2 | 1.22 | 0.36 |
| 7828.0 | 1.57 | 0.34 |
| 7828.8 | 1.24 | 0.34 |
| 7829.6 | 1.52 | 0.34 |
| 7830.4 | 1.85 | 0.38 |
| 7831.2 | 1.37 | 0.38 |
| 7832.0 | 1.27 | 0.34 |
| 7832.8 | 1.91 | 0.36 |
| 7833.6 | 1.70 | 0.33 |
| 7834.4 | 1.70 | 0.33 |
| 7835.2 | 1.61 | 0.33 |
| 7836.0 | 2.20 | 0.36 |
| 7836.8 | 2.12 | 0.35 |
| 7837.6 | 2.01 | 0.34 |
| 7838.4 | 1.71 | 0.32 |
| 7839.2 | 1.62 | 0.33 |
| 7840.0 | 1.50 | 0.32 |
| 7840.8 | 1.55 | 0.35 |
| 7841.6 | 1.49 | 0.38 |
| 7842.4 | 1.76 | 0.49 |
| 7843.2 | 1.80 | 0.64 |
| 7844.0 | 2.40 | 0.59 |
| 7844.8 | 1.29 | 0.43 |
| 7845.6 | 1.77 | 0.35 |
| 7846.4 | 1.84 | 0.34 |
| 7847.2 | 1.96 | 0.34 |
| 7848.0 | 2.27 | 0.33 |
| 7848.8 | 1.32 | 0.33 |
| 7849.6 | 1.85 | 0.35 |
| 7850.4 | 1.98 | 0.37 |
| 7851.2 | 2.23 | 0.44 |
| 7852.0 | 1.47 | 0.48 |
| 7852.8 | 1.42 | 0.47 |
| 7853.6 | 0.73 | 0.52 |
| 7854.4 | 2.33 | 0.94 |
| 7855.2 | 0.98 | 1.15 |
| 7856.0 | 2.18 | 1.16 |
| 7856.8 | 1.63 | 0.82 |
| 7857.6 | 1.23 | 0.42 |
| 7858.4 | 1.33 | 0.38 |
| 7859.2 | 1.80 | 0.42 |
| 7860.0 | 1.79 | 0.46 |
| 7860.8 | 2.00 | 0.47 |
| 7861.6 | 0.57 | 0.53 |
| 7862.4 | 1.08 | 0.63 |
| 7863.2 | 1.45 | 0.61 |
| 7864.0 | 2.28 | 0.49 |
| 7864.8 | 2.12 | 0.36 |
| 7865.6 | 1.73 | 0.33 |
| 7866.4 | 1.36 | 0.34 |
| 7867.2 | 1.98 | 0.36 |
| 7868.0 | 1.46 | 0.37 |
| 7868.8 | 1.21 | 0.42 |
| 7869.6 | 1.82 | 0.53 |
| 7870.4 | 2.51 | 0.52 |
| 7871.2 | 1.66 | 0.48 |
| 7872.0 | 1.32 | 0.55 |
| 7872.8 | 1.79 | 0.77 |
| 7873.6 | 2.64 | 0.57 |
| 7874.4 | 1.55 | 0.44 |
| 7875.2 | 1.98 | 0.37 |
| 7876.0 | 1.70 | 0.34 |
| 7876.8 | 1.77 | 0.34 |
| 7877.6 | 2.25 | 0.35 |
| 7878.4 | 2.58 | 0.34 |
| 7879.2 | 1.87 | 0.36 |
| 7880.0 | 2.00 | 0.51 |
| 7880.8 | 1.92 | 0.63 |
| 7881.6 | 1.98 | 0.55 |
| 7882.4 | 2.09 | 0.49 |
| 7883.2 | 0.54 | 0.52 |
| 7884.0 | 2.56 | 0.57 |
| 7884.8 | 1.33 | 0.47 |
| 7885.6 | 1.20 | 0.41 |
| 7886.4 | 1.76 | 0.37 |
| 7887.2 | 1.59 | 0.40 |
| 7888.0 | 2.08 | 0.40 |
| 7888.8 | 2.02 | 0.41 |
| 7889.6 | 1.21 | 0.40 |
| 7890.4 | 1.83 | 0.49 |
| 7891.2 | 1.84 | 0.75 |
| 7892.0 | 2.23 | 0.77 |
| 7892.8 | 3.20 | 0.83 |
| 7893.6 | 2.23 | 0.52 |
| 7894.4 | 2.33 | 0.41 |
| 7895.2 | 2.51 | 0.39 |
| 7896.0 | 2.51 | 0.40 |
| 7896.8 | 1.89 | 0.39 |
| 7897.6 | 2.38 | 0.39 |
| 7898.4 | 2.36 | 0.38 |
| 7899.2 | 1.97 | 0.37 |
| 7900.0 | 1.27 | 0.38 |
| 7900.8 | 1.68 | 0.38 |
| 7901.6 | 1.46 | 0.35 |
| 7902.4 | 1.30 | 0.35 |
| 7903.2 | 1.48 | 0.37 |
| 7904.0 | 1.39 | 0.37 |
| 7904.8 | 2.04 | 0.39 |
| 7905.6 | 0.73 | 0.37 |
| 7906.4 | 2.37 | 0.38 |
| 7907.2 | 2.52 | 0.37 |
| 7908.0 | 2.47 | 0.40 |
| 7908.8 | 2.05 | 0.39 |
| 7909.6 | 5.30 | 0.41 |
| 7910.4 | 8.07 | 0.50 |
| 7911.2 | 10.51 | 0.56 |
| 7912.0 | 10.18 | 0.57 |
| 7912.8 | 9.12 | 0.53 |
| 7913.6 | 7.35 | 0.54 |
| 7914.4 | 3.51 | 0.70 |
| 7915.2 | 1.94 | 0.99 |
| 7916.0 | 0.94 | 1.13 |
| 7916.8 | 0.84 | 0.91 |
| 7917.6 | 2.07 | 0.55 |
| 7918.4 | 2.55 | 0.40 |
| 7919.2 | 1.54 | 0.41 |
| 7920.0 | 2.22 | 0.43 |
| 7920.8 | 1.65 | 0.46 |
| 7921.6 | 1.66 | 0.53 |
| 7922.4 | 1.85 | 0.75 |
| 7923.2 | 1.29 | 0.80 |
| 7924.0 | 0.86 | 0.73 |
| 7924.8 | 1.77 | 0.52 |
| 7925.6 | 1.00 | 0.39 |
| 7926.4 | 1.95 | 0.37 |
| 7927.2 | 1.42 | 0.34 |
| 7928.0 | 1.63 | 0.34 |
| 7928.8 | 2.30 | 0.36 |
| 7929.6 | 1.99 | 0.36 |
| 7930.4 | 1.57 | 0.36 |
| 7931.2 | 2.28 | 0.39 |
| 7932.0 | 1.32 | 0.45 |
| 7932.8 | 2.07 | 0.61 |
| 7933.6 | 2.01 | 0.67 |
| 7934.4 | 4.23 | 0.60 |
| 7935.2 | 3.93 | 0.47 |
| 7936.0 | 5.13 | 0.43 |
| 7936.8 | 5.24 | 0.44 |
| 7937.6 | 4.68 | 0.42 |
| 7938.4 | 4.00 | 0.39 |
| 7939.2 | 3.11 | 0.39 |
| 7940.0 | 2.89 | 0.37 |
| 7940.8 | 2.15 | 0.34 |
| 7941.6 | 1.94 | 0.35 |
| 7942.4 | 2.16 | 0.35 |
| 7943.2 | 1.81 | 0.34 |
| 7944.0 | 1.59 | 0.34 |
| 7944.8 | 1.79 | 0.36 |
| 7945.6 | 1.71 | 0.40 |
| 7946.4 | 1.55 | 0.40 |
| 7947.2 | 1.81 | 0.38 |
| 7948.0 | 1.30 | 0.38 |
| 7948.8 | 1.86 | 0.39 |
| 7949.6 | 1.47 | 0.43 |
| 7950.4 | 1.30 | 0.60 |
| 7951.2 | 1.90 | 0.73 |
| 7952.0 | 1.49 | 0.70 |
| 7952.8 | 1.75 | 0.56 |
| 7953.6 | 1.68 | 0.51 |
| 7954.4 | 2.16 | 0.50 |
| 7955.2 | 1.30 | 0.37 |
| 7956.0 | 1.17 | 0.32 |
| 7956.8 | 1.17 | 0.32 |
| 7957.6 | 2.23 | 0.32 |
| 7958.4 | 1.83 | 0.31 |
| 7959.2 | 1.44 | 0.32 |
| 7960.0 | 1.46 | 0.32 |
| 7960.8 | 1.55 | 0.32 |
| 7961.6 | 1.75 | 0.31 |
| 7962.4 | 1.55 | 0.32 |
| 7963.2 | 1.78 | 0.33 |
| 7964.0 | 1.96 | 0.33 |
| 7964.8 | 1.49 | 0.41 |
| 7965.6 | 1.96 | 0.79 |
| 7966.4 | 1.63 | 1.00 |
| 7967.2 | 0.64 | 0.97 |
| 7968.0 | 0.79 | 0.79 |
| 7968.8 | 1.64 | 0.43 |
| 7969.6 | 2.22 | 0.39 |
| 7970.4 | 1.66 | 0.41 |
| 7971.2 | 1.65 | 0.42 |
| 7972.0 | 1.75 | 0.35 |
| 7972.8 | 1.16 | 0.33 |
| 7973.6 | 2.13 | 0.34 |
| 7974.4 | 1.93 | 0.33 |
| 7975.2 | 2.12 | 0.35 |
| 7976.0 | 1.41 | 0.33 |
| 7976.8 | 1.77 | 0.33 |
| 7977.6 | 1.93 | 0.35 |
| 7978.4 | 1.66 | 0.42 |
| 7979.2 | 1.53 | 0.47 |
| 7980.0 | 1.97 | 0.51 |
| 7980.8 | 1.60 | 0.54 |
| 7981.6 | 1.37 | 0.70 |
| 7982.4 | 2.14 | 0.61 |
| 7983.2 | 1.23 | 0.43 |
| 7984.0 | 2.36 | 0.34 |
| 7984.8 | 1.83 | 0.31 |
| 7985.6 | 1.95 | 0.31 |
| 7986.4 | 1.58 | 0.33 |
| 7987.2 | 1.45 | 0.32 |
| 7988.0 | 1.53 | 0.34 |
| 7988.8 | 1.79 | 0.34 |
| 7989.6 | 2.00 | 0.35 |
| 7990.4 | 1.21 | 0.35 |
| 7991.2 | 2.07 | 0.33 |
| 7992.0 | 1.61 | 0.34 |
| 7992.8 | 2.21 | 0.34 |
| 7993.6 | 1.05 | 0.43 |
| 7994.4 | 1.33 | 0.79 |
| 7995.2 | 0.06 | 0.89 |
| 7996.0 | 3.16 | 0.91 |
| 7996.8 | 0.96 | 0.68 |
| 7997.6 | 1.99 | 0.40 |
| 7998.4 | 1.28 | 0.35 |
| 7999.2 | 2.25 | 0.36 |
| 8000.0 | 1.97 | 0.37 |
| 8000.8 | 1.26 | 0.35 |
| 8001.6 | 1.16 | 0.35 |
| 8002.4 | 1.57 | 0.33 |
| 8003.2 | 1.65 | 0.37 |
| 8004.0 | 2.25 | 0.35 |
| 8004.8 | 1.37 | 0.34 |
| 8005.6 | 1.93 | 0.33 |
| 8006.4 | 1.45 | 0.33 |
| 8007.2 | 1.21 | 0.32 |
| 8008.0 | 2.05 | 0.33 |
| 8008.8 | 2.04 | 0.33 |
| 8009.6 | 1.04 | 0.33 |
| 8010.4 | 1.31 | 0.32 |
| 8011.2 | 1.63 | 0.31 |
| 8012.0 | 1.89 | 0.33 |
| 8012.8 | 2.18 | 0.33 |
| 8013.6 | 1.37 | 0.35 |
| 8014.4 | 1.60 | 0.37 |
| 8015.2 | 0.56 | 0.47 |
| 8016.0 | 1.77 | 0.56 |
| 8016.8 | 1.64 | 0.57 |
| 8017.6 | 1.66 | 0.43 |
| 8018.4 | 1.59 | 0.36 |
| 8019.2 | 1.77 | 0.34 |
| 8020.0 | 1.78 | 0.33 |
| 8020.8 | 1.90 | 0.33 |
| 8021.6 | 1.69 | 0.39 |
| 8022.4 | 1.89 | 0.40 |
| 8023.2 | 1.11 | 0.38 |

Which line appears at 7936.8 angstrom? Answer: [N II]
